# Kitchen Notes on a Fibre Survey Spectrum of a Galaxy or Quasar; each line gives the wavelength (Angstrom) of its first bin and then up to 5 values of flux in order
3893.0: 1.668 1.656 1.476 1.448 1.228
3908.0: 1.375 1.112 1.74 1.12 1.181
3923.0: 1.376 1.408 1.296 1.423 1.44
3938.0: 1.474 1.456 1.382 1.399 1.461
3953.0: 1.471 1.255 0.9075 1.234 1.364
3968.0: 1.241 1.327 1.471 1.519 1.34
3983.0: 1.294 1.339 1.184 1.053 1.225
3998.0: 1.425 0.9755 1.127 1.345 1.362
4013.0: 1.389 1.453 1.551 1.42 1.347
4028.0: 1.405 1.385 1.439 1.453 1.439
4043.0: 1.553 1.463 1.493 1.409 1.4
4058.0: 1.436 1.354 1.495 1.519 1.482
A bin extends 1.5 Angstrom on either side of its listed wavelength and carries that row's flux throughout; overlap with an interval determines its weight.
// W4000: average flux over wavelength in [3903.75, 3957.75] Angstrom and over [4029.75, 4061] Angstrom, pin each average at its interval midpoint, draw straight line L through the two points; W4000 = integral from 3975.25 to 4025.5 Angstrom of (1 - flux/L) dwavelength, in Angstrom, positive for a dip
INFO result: 3.48 Angstrom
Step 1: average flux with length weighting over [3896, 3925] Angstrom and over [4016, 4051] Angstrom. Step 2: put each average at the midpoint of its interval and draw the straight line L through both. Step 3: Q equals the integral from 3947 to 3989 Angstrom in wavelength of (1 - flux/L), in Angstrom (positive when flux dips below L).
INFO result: 2.3 Angstrom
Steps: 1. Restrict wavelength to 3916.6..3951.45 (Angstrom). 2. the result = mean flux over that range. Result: 1.38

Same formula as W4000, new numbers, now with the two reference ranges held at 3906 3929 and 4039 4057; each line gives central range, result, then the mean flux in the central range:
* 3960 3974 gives 0.8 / 1.3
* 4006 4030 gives 0.3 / 1.41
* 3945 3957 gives -0.4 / 1.4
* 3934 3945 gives -0.8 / 1.44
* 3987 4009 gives 3.3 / 1.2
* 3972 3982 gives -0.3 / 1.43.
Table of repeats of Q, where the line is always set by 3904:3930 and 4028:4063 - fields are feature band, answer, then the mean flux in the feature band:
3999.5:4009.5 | 1.6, 1.17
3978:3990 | 0.7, 1.3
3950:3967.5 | 1.2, 1.26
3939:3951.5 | -0.8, 1.43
